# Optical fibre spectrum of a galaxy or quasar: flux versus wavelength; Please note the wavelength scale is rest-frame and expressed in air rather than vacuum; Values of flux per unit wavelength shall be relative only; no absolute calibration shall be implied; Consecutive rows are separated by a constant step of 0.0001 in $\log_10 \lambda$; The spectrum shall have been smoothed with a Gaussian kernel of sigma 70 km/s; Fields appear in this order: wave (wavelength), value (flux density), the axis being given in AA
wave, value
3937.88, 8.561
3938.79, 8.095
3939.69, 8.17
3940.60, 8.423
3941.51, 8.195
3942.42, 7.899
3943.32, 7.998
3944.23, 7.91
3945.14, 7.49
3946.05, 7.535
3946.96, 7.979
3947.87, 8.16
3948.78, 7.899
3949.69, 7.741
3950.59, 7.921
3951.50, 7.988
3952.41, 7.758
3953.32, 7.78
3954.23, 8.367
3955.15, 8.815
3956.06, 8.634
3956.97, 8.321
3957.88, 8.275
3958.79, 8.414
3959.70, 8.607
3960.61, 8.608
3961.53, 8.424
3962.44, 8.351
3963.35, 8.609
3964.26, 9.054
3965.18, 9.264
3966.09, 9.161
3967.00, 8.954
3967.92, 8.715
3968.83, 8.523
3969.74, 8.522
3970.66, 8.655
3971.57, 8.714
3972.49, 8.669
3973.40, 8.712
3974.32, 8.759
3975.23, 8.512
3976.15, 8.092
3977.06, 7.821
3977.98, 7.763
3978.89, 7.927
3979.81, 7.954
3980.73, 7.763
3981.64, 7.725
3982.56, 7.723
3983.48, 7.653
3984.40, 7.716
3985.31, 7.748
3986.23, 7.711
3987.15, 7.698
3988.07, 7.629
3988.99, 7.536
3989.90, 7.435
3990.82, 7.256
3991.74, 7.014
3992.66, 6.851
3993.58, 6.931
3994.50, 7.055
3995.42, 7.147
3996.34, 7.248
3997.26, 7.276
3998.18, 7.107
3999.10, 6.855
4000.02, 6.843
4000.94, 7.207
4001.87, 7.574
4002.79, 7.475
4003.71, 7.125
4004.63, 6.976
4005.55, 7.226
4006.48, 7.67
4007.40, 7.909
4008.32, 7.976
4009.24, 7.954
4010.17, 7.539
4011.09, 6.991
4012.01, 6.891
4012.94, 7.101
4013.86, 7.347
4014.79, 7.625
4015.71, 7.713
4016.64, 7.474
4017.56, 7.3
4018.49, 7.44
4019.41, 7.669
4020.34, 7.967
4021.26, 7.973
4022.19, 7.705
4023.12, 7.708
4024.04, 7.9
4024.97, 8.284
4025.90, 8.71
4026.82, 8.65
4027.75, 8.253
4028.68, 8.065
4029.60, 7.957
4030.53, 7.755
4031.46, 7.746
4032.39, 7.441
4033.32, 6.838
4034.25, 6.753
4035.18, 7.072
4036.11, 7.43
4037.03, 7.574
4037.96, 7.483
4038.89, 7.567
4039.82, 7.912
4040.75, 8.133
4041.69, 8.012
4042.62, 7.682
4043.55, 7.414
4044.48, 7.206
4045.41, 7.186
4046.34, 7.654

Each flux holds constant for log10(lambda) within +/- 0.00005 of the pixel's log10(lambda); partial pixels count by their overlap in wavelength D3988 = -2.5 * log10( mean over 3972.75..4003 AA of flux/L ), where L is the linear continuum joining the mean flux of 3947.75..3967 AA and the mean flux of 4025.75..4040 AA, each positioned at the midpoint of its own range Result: 0.075 mag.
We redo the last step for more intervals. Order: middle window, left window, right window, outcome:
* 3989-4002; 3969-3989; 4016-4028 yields 0.13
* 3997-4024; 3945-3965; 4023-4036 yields 0.06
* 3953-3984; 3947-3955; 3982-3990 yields -0.08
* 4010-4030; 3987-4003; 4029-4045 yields -0.05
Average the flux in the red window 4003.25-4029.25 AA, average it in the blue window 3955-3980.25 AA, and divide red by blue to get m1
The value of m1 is 0.90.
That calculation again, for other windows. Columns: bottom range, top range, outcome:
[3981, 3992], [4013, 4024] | 1.00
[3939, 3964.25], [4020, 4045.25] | 0.95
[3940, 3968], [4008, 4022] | 0.91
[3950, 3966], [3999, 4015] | 0.87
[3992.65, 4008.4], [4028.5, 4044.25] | 1.04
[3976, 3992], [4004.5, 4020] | 0.97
